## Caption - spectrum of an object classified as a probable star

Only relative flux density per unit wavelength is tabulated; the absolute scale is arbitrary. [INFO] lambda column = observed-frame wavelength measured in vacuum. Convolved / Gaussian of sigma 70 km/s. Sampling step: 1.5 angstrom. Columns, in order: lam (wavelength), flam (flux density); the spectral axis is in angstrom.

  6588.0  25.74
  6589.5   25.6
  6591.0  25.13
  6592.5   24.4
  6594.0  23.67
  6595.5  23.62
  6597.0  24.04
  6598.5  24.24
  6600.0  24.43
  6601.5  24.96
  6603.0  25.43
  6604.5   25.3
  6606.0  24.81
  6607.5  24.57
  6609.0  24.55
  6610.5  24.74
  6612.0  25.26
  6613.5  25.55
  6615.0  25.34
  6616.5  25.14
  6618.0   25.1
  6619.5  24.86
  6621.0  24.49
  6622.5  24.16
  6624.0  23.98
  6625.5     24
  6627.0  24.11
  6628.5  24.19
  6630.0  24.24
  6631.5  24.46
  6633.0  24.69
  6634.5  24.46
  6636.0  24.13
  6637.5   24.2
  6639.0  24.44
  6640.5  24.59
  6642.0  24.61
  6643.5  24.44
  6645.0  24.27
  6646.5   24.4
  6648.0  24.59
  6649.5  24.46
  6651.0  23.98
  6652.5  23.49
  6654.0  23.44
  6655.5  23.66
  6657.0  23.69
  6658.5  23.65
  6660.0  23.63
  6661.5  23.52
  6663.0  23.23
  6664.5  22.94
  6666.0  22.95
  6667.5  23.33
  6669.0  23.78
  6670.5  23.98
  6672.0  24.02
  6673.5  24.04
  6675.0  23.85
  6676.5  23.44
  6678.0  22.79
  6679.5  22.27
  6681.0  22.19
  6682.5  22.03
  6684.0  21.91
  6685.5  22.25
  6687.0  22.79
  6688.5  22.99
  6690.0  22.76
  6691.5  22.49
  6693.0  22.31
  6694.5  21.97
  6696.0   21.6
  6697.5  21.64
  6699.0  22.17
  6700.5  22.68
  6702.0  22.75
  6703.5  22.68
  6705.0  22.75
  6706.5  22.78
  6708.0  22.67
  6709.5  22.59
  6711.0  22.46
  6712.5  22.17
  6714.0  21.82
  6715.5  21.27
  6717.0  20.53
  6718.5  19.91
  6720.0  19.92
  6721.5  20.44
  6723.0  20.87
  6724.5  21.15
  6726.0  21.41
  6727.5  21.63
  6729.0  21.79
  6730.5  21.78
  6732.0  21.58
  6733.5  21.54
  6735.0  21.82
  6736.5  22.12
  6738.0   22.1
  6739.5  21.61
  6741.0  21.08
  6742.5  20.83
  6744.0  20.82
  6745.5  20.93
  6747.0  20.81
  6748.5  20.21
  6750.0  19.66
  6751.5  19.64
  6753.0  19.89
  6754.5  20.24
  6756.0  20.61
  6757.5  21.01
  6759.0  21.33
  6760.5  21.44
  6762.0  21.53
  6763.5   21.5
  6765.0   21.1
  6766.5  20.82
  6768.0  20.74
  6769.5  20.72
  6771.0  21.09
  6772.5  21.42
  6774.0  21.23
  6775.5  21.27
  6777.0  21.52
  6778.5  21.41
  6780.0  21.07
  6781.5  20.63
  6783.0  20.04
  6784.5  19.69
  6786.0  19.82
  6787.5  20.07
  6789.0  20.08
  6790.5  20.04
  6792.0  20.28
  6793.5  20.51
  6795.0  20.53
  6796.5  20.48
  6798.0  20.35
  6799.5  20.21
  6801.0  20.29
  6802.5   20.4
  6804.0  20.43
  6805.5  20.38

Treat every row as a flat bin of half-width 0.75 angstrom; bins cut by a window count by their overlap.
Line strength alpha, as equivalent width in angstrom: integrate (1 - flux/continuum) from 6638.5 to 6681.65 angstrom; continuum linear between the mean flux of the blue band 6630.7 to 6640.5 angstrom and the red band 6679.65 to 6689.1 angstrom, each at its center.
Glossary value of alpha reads -0.6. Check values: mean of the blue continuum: 24.4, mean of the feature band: 23.7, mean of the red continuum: 22.3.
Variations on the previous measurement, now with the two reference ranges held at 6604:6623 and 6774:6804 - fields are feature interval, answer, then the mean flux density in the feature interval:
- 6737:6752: 0.6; 20.8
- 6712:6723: 0.7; 20.8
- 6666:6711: 0.5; 22.7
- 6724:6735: 0.2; 21.6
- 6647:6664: 0.1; 23.8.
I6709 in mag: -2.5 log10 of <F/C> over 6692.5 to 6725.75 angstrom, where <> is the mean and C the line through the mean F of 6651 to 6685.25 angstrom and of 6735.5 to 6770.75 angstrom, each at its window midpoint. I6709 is 0.02 mag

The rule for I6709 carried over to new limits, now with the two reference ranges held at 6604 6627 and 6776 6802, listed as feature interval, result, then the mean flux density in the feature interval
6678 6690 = 0.031 mag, 22.4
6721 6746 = 0.021 mag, 21.4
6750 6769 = 0.020 mag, 20.8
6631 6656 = -0.009 mag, 24.3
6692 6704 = 0.023 mag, 22.2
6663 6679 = -0.005 mag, 23.5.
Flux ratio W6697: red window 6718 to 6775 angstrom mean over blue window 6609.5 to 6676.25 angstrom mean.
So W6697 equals 0.9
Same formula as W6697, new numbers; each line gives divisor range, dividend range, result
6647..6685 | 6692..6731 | 0.93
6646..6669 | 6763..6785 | 0.89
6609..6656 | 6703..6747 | 0.88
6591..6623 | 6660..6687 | 0.93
